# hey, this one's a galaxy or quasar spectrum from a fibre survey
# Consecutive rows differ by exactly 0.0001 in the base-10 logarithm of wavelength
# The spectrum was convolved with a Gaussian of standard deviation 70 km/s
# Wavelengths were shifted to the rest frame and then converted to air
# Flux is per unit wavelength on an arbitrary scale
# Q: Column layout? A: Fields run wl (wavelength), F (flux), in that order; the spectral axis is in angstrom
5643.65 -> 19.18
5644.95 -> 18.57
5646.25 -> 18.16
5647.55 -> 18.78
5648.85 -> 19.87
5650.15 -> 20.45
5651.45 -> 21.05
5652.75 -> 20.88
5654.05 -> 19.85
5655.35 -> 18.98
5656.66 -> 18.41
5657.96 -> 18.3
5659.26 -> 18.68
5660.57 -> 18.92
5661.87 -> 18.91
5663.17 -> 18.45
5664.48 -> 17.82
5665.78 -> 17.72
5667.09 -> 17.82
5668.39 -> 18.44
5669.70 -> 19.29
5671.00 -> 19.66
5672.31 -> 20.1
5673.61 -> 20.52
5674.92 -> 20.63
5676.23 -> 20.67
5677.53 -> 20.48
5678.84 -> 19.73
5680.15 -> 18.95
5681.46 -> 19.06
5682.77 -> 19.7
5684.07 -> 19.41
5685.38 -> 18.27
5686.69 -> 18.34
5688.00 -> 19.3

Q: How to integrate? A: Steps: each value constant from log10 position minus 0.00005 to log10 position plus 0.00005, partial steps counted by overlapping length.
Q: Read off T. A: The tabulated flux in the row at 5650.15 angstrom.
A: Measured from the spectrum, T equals 20.45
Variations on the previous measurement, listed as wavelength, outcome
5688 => 19.3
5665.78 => 17.72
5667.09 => 17.82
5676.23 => 20.67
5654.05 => 19.85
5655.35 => 18.98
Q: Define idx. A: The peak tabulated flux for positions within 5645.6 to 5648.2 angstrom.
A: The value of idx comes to 18.78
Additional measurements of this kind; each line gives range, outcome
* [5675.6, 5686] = 20.67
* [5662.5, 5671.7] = 19.66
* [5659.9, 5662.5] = 18.92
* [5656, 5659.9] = 18.68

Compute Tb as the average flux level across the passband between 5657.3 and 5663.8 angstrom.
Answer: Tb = 18.7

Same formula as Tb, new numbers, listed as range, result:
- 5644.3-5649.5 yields 18.8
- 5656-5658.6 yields 18.3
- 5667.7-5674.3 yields 19.6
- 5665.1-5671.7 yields 18.6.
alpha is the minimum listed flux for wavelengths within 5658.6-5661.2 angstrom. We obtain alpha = 18.68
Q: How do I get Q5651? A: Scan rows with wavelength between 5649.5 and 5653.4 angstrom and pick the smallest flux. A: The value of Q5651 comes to 20.45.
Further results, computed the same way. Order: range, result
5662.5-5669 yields 17.72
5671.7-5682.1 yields 18.95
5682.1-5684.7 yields 19.41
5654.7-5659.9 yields 18.3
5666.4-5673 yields 17.82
